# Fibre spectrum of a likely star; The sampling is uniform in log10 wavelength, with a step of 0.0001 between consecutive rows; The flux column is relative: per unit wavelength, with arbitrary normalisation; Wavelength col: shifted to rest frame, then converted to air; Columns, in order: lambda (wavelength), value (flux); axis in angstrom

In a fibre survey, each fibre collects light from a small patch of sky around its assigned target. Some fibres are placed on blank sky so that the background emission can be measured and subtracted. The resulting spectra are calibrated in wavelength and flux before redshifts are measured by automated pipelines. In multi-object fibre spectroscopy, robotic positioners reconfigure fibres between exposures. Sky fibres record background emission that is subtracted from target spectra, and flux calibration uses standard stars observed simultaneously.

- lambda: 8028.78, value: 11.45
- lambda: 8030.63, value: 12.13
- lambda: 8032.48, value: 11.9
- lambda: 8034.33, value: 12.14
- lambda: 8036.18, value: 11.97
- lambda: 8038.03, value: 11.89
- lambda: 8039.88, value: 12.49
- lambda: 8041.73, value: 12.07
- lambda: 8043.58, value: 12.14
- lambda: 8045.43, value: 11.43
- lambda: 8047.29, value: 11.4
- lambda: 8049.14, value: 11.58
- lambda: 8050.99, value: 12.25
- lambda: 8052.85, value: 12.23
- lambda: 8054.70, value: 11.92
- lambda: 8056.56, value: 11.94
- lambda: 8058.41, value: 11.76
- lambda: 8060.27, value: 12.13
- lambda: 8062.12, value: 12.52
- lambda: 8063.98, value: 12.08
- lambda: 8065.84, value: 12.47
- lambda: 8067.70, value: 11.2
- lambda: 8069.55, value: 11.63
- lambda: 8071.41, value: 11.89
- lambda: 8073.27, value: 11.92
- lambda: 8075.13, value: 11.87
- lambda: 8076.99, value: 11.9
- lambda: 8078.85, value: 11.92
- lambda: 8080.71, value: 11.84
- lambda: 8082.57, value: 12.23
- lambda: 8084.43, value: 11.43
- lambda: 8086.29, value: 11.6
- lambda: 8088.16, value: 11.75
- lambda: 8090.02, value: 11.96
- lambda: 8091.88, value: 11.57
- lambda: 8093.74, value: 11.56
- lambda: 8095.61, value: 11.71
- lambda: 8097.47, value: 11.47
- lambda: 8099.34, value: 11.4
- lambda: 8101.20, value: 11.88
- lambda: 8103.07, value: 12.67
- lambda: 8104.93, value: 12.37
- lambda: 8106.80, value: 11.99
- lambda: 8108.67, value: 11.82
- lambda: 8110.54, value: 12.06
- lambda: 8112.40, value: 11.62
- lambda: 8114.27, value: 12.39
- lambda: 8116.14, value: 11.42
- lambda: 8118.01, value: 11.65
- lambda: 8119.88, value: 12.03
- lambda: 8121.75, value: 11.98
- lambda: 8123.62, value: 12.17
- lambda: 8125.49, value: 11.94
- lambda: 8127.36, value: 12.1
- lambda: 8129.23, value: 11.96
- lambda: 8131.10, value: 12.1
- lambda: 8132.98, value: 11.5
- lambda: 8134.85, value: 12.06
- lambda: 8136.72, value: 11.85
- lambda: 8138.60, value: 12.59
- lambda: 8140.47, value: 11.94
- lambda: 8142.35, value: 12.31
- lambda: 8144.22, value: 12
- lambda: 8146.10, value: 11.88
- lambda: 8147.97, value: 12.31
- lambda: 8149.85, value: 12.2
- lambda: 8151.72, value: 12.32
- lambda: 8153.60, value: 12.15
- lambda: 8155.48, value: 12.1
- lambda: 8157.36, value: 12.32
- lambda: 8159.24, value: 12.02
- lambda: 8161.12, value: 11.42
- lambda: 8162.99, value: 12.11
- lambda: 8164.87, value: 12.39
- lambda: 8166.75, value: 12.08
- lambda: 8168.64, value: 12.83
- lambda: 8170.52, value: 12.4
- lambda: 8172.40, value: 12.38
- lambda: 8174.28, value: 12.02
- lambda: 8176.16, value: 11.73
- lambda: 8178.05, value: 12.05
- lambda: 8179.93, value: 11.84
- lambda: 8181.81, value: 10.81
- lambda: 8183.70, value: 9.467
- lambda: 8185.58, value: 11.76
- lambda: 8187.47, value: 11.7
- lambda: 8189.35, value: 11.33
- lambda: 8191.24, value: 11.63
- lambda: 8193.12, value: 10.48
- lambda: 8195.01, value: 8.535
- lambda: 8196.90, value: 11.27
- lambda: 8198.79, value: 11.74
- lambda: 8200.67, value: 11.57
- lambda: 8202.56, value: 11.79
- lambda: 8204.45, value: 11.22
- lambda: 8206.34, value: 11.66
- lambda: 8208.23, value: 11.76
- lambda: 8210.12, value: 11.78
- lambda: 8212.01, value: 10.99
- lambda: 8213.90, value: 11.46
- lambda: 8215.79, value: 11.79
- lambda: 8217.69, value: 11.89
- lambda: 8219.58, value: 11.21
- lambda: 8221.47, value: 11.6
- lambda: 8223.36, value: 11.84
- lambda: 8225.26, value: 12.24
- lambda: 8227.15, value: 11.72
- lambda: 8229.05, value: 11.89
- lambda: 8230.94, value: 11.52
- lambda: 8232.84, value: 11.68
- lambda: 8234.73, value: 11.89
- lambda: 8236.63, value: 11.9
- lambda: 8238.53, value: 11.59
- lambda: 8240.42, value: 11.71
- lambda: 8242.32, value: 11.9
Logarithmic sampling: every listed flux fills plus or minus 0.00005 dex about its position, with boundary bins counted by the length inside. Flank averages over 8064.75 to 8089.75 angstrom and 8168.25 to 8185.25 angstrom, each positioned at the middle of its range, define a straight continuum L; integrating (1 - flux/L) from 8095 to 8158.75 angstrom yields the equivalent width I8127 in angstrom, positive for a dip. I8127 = -1.4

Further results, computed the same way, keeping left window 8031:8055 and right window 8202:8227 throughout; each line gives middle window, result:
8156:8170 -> -0.5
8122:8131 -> -0.2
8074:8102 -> 0.3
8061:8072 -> 0.0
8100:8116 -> -0.3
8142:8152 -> -0.3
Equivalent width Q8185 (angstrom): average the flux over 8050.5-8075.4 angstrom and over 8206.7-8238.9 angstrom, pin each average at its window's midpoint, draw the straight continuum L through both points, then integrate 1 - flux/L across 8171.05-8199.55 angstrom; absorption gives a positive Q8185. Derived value 1.2 angstrom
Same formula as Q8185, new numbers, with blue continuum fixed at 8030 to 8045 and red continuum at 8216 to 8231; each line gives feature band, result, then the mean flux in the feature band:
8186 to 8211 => 1.1 angstrom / 11.3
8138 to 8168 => -0.7 angstrom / 12.1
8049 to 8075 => 0.1 angstrom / 12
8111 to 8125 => 0.0 angstrom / 11.9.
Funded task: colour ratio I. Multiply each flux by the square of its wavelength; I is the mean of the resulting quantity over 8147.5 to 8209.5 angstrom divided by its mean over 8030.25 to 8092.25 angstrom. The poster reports 1.01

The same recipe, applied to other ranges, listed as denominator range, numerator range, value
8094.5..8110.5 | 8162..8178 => 1.04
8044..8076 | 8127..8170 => 1.04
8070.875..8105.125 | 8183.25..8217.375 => 0.98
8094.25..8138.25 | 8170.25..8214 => 0.97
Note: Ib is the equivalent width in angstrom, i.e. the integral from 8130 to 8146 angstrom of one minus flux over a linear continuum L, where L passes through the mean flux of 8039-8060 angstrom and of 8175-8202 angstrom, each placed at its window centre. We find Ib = -0.84 angstrom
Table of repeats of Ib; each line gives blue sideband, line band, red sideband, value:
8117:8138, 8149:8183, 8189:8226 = -1.1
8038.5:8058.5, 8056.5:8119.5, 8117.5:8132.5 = 0.5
